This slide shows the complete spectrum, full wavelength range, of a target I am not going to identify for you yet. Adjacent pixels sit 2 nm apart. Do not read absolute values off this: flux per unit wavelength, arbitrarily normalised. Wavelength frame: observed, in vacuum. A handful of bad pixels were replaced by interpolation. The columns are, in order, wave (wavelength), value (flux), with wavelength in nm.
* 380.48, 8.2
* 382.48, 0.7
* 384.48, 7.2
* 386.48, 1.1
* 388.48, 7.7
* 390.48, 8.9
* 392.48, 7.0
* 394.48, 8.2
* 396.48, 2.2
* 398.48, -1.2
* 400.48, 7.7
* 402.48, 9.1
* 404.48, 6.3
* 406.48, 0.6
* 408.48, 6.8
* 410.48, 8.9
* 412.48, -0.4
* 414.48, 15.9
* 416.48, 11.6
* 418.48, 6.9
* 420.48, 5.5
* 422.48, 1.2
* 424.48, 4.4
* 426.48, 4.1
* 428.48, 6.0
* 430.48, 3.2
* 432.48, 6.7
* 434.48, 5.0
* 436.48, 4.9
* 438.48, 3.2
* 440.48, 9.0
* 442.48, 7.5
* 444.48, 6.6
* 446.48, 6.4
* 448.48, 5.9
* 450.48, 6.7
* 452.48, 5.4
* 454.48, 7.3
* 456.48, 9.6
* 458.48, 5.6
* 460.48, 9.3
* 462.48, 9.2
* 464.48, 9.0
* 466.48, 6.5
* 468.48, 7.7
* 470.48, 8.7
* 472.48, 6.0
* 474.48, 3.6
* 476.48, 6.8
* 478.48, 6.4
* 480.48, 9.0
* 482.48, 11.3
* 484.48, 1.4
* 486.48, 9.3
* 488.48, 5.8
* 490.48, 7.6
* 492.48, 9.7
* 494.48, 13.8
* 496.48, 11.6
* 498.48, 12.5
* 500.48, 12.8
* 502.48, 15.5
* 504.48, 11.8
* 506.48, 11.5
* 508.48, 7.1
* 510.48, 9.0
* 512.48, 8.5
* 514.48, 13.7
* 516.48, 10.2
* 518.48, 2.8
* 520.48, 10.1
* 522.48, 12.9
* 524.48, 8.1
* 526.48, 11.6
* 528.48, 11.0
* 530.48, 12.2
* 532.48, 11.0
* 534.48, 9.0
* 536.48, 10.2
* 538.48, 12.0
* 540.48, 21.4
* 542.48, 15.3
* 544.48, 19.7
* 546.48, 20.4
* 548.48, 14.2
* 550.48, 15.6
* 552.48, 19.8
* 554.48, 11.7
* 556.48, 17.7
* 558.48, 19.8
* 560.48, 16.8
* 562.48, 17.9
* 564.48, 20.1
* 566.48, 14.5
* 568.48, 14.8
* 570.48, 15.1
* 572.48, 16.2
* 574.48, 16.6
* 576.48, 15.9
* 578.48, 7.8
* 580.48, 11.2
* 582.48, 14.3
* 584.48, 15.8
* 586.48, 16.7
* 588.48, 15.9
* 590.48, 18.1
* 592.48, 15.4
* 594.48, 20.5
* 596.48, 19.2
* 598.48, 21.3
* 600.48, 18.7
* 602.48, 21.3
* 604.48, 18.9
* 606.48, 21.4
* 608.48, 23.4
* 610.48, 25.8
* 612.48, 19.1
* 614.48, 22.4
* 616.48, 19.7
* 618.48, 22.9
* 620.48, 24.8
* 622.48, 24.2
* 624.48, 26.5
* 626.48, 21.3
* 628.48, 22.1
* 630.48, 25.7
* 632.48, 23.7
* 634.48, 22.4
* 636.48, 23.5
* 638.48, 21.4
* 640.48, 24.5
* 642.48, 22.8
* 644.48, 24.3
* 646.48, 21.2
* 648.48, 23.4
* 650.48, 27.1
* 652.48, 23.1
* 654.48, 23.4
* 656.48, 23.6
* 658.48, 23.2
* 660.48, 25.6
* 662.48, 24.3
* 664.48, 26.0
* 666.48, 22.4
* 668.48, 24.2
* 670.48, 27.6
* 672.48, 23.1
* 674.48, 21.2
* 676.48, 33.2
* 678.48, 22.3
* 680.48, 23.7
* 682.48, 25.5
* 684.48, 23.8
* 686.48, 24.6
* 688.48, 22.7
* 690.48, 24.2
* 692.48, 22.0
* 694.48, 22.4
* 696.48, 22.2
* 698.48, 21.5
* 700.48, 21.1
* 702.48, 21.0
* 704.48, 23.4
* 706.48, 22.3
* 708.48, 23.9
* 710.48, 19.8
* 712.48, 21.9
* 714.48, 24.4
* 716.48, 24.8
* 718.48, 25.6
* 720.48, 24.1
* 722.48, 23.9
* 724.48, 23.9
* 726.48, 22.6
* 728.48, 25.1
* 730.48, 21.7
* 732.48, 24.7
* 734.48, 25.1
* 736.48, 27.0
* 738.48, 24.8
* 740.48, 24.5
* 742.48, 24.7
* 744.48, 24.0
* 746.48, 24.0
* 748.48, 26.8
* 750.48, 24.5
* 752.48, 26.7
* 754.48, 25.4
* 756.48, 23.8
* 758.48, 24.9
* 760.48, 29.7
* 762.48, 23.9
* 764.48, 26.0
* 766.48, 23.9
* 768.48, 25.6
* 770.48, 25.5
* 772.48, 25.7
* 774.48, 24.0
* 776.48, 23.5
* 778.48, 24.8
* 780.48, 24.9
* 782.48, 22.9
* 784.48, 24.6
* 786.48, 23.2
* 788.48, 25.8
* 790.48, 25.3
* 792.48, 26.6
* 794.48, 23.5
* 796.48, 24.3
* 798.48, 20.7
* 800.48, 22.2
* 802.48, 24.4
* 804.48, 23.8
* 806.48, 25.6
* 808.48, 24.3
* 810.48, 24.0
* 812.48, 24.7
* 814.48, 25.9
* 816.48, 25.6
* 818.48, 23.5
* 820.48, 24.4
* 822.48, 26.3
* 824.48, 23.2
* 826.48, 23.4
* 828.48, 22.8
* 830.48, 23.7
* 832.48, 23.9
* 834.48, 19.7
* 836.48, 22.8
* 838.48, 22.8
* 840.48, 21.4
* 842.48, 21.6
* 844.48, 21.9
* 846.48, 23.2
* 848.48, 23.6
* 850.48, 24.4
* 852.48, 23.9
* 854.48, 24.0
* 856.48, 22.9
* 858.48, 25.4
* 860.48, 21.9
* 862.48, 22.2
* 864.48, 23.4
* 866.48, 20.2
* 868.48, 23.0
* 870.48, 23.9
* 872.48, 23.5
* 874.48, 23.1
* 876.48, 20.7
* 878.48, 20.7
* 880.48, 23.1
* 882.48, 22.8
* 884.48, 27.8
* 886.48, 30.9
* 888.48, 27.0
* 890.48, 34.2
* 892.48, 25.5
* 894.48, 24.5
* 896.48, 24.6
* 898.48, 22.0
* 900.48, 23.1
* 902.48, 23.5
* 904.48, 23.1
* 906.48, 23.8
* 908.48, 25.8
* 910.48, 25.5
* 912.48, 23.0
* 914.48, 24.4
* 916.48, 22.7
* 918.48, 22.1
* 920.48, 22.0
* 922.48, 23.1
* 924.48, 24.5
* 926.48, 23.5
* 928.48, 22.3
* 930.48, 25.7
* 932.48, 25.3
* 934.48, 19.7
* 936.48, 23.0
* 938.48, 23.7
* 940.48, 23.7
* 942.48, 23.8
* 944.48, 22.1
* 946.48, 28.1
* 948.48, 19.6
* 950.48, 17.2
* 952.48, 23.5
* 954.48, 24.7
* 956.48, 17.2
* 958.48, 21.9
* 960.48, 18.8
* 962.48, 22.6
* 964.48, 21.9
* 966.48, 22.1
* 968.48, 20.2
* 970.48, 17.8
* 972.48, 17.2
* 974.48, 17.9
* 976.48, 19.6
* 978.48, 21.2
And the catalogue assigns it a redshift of 0.35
